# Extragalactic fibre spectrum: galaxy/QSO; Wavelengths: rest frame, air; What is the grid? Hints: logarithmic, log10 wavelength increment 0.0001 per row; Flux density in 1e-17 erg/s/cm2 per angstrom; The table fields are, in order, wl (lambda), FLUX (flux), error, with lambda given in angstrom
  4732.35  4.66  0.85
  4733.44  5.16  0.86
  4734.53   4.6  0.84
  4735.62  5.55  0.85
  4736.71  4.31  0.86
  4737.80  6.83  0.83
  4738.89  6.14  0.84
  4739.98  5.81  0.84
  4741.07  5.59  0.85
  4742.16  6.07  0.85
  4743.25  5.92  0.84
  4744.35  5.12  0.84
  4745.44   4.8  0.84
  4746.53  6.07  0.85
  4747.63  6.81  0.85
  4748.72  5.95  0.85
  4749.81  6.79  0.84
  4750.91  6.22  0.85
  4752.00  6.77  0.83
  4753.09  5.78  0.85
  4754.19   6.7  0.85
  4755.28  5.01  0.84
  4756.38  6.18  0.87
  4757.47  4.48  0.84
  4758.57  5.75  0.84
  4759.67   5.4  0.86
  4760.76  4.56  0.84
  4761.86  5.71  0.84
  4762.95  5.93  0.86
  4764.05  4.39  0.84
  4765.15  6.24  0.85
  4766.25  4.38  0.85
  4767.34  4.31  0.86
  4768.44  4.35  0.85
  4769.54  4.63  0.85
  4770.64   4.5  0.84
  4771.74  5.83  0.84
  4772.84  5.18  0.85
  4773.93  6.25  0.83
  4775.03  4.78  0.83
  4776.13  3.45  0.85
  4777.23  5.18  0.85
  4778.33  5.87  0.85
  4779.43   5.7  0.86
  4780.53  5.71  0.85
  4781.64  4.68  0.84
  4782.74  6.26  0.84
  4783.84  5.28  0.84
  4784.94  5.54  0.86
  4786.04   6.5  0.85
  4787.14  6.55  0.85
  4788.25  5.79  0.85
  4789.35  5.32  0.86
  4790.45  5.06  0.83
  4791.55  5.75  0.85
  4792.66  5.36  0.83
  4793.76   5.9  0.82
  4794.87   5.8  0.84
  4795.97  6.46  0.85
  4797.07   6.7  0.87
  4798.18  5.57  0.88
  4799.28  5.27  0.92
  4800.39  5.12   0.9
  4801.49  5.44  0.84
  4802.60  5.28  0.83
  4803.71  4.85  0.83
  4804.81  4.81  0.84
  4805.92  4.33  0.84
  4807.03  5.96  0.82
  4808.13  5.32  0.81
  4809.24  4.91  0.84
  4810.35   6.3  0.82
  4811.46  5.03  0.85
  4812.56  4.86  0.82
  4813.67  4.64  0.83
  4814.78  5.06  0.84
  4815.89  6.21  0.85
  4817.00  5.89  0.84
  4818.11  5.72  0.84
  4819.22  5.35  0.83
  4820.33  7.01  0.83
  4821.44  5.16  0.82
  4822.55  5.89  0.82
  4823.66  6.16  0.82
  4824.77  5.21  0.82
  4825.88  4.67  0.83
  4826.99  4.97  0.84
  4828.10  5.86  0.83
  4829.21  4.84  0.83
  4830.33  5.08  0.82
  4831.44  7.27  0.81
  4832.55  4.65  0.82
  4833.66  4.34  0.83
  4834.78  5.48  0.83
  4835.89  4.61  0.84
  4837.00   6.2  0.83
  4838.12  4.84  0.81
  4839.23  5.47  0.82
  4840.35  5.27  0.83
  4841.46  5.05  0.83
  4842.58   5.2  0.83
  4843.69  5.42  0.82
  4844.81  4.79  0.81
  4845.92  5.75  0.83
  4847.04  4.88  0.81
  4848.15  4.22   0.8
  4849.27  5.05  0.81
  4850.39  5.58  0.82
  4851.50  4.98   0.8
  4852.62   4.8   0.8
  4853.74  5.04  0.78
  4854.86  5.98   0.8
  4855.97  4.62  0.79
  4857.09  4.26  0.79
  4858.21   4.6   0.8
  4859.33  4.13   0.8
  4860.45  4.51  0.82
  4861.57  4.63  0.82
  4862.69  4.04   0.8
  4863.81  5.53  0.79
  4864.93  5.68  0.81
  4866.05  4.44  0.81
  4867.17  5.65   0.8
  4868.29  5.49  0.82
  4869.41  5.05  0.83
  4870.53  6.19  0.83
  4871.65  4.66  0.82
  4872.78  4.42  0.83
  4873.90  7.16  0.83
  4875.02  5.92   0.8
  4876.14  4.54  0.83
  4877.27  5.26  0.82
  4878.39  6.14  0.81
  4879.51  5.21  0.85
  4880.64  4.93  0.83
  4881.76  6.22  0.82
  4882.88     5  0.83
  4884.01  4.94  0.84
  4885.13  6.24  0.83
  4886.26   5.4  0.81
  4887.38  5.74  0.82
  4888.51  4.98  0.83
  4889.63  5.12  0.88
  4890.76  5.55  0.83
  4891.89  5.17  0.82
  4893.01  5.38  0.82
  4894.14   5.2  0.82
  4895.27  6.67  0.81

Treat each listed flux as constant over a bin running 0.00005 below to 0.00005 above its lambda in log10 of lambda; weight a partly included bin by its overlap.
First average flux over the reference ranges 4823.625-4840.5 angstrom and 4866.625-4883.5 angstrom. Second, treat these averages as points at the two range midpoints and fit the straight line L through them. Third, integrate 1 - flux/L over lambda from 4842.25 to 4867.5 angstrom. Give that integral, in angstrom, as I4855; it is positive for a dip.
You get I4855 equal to 2.0 angstrom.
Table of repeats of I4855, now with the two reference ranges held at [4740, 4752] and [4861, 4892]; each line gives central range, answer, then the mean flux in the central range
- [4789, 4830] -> 1.4 angstrom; 5.46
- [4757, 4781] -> 3.0 angstrom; 5.12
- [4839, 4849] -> 0.7 angstrom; 5.1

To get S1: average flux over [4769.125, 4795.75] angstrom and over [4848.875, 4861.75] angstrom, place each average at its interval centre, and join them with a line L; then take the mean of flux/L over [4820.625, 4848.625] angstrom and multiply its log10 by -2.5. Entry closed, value -0.05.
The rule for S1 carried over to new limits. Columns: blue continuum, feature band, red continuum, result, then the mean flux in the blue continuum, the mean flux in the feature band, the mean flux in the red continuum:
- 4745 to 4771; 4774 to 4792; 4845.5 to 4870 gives -0.03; 5.5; 5.48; 4.95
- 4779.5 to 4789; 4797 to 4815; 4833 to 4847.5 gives 0.06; 5.77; 5.23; 5.17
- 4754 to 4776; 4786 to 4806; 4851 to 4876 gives -0.09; 5.17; 5.58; 5.07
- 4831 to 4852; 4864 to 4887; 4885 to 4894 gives -0.02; 5.2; 5.43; 5.4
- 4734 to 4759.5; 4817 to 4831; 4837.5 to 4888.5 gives -0.03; 5.79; 5.52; 5.18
